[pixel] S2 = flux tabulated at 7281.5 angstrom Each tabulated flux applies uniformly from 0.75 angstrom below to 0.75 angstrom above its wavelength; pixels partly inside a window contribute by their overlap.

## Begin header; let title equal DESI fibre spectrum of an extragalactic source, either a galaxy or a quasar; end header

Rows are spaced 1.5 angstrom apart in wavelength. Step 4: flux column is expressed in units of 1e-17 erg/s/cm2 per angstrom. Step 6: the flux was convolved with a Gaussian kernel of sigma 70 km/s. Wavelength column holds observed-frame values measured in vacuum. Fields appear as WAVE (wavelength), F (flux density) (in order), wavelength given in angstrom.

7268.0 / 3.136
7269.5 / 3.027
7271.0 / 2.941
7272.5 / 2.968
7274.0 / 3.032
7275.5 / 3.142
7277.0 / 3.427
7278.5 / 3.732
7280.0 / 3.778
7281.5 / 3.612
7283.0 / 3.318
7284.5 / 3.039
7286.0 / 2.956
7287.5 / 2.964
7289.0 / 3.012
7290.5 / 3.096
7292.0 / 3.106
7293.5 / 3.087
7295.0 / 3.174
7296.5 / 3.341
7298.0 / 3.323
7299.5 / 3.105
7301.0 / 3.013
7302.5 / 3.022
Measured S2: 3.612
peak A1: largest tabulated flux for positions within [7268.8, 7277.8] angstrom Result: 3.427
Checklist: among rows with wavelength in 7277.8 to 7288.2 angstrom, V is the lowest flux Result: 2.956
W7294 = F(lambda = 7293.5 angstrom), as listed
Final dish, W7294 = 3.087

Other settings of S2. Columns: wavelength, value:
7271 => 2.941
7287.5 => 2.964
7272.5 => 2.968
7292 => 3.106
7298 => 3.323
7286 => 2.956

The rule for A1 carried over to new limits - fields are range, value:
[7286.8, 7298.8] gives 3.341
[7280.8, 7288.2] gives 3.612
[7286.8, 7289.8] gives 3.012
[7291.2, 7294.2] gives 3.106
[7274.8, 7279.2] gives 3.732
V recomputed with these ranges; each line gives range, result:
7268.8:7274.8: 2.941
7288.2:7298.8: 3.012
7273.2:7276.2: 3.032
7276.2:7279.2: 3.427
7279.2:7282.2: 3.612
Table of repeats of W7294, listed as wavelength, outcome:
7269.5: 3.027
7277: 3.427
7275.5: 3.142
